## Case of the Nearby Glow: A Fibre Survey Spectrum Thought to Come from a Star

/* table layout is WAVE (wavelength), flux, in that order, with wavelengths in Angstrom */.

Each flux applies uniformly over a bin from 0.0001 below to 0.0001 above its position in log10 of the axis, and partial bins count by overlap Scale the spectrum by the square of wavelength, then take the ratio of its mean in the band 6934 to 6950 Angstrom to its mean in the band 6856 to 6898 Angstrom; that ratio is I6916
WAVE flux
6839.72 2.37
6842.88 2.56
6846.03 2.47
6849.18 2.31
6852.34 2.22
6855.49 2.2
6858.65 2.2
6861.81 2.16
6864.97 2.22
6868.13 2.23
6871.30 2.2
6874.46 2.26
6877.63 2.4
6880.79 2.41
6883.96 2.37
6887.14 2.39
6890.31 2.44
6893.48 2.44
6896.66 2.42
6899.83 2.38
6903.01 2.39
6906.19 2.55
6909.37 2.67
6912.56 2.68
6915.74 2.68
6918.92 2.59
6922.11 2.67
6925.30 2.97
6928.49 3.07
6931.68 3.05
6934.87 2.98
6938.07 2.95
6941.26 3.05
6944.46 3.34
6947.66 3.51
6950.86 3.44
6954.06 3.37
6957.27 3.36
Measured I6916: 1.40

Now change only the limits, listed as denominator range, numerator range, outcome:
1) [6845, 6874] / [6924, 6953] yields 1.44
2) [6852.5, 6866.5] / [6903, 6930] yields 1.26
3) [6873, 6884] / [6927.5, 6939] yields 1.30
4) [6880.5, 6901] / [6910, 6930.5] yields 1.16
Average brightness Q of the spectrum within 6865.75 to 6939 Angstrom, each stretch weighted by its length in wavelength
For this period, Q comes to 2.57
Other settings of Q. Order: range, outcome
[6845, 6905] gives 2.32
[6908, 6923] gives 2.66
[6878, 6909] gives 2.43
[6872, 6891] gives 2.37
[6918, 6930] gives 2.84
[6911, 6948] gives 2.94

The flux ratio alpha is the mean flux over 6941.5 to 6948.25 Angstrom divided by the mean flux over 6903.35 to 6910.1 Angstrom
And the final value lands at 1.30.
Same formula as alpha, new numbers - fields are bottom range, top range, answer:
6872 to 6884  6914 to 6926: 1.15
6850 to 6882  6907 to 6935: 1.25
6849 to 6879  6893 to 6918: 1.13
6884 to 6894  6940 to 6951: 1.38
